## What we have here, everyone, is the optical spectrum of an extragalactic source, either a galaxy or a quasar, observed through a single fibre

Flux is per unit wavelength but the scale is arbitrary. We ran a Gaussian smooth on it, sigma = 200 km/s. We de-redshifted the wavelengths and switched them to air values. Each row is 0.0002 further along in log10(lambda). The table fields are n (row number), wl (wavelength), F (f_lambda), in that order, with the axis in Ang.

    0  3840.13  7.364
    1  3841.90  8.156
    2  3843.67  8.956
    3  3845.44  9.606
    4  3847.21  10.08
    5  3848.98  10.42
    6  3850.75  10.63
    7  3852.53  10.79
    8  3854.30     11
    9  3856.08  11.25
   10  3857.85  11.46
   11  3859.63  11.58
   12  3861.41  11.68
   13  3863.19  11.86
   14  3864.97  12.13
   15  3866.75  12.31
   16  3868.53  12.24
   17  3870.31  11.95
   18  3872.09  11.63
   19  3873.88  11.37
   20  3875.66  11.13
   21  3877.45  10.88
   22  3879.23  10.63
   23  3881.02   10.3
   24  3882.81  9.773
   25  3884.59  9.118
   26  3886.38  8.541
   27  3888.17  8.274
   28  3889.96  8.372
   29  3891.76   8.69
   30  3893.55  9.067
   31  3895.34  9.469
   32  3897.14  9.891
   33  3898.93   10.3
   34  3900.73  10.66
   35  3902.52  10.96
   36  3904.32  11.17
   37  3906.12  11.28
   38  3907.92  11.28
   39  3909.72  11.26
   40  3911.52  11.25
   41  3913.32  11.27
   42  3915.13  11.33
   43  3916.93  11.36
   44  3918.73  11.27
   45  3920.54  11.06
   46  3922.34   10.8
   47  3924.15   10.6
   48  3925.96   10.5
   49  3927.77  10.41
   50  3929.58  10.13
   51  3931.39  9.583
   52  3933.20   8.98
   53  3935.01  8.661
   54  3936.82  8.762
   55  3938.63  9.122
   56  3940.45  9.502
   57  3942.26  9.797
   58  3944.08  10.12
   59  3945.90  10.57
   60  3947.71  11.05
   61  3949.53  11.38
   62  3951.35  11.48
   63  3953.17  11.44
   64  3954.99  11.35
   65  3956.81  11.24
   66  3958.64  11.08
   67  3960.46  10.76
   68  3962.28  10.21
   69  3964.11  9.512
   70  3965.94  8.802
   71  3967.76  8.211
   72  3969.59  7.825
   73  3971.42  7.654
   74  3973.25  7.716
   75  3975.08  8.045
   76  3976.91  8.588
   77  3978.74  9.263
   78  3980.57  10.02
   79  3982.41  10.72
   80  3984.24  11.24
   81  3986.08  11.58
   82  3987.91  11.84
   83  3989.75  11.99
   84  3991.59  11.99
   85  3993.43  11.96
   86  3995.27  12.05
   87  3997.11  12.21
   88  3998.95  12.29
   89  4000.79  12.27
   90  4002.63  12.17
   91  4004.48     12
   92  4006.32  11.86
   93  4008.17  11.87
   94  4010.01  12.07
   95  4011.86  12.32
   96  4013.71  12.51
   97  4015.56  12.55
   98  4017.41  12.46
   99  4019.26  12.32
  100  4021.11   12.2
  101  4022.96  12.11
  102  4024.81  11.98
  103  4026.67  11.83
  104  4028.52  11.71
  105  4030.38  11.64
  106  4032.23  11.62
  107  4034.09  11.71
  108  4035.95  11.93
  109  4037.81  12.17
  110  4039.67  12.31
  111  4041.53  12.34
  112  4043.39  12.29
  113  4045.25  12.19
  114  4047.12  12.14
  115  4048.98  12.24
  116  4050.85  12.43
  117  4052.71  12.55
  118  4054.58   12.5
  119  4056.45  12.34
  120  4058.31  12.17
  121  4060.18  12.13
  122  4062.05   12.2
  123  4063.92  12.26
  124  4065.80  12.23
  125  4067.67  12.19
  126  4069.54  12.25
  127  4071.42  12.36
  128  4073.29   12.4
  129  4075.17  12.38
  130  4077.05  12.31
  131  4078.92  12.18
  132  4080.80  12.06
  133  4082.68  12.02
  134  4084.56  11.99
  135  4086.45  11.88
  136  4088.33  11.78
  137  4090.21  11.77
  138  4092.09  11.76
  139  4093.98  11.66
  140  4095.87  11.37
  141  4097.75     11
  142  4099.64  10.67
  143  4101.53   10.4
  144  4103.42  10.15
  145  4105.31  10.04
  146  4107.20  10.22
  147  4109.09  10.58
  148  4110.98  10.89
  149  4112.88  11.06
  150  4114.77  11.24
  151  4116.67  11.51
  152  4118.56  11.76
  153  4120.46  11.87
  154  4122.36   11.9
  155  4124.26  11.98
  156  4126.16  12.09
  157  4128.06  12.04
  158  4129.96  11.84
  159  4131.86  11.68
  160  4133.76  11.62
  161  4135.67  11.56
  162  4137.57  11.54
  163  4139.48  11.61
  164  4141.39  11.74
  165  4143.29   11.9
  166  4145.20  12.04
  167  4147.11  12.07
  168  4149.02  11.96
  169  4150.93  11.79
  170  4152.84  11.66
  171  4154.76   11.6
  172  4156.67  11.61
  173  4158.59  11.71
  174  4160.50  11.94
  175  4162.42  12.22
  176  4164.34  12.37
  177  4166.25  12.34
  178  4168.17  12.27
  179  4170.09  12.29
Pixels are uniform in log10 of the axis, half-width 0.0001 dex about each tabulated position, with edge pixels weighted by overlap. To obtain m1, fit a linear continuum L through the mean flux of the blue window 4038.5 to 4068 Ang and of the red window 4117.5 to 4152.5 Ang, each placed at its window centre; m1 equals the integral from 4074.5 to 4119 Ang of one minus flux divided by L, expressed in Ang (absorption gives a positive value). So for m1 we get 2.57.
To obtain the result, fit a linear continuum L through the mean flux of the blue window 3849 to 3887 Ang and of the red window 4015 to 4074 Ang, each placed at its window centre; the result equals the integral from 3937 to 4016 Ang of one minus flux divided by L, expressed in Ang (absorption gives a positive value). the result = 6.9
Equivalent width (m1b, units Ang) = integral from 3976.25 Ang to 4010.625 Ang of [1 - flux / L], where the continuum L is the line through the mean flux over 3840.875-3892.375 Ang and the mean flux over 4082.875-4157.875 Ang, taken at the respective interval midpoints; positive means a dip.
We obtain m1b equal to -1.5 Ang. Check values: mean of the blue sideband 10.5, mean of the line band 11.5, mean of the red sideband 11.5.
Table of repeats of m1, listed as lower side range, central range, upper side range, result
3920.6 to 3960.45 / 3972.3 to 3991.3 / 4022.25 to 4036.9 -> 1.51 Ang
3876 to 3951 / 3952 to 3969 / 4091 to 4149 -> 0.34 Ang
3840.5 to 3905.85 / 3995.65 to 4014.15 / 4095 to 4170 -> -1.92 Ang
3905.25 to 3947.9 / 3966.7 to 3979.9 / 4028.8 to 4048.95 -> 3.40 Ang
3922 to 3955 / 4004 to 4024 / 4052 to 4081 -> -1.38 Ang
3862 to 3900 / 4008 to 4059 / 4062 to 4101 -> -2.73 Ang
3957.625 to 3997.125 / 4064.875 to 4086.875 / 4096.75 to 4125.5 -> -2.87 Ang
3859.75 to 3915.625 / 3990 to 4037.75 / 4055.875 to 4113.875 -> -3.34 Ang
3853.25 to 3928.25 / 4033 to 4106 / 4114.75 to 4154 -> -2.60 Ang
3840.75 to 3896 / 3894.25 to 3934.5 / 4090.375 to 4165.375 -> -0.13 Ang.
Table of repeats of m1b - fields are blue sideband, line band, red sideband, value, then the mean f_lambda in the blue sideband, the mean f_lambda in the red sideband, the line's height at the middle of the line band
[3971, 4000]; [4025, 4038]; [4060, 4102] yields -0.6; 10.6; 11.9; 11.2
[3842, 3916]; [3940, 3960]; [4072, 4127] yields 0.1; 10.6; 11.5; 10.9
